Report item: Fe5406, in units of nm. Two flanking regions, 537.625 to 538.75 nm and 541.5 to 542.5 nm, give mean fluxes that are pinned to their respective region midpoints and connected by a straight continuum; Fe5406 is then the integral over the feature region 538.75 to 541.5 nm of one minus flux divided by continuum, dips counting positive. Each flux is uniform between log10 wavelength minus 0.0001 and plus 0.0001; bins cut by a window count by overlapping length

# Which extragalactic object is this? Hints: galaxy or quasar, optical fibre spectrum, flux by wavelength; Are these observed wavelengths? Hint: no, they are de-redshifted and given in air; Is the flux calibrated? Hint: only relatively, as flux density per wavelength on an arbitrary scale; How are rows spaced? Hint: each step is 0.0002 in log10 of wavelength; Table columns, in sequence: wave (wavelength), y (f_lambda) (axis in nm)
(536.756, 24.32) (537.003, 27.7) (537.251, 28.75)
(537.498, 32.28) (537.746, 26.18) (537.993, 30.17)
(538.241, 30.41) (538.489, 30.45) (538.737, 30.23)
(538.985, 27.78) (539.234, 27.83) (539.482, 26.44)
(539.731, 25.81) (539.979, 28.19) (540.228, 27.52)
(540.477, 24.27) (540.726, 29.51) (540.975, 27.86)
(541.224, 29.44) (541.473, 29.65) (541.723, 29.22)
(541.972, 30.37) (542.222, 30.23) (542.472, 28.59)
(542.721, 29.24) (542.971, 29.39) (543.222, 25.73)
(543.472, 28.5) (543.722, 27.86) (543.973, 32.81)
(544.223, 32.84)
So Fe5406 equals 0.17 nm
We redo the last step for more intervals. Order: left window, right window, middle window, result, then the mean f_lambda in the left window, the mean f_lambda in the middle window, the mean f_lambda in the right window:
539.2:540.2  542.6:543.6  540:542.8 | -0.11 nm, 27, 28.7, 28.2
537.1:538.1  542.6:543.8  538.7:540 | 0.06 nm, 29.3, 27.5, 28.1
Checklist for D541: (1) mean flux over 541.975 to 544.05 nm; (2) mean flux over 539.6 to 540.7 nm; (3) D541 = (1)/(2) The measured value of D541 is 1.1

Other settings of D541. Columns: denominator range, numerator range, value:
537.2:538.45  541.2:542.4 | 1.00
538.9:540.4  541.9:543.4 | 1.06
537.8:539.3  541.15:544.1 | 1.00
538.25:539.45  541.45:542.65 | 1.02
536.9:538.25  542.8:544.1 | 0.99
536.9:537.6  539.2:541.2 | 0.92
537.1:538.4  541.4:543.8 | 0.98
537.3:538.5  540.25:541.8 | 0.95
